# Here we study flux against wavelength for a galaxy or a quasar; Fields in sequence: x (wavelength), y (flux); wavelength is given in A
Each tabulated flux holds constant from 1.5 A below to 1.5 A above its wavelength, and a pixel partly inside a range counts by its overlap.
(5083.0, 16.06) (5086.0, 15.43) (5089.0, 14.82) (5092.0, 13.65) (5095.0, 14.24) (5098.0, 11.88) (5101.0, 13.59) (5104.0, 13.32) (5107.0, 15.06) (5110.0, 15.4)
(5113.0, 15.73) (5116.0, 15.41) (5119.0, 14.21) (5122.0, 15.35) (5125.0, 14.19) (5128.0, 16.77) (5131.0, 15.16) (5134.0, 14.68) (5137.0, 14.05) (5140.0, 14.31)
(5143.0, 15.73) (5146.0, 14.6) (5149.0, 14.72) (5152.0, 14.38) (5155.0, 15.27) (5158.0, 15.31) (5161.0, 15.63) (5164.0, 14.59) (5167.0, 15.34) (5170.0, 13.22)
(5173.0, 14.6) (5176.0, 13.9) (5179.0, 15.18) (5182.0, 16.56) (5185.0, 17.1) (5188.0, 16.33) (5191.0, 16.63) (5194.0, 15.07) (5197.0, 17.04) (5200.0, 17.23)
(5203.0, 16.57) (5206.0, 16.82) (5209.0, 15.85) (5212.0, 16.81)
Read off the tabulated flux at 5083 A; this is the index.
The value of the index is 16.06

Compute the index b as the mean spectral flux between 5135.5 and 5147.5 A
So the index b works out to 14.7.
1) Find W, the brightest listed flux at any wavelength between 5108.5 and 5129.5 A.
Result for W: 16.77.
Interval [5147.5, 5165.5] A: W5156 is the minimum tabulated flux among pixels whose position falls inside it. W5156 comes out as 14.38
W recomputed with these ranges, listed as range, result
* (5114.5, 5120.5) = 15.41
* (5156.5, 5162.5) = 15.63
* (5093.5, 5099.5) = 14.24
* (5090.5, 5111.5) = 15.4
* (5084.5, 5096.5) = 15.43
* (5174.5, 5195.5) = 17.1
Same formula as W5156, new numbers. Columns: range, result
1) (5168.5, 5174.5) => 13.22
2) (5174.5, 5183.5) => 13.9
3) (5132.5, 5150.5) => 14.05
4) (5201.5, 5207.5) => 16.57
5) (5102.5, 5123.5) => 13.32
